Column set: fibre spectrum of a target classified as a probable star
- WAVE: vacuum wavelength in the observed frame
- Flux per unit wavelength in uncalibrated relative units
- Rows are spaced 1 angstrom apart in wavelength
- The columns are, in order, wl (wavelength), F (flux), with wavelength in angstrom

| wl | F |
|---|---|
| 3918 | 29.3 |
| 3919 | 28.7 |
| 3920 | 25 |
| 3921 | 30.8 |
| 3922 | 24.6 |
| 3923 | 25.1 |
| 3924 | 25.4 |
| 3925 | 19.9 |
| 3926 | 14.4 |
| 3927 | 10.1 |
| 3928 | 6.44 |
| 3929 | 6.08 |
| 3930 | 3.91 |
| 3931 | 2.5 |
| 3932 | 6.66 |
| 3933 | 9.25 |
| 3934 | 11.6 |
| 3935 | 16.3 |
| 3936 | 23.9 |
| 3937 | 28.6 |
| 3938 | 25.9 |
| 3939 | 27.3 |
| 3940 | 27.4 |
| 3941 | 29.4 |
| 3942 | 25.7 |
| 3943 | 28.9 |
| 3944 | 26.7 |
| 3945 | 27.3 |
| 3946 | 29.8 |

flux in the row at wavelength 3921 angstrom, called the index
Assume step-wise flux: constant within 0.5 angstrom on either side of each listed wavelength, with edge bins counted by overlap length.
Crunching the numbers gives 30.8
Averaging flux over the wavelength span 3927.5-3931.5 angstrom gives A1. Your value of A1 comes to 4.73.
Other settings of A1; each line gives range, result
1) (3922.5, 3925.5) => 23.5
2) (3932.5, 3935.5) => 12.4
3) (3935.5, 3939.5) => 26.4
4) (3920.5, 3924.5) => 26.5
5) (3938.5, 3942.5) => 27.4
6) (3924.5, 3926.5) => 17.1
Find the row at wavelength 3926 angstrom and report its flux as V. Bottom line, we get 14.4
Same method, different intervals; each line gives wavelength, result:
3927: 10.1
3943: 28.9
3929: 6.08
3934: 11.6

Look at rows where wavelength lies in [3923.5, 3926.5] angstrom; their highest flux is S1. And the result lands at 25.4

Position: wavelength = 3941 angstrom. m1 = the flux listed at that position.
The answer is 29.4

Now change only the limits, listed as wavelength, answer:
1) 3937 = 28.6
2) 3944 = 26.7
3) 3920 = 25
